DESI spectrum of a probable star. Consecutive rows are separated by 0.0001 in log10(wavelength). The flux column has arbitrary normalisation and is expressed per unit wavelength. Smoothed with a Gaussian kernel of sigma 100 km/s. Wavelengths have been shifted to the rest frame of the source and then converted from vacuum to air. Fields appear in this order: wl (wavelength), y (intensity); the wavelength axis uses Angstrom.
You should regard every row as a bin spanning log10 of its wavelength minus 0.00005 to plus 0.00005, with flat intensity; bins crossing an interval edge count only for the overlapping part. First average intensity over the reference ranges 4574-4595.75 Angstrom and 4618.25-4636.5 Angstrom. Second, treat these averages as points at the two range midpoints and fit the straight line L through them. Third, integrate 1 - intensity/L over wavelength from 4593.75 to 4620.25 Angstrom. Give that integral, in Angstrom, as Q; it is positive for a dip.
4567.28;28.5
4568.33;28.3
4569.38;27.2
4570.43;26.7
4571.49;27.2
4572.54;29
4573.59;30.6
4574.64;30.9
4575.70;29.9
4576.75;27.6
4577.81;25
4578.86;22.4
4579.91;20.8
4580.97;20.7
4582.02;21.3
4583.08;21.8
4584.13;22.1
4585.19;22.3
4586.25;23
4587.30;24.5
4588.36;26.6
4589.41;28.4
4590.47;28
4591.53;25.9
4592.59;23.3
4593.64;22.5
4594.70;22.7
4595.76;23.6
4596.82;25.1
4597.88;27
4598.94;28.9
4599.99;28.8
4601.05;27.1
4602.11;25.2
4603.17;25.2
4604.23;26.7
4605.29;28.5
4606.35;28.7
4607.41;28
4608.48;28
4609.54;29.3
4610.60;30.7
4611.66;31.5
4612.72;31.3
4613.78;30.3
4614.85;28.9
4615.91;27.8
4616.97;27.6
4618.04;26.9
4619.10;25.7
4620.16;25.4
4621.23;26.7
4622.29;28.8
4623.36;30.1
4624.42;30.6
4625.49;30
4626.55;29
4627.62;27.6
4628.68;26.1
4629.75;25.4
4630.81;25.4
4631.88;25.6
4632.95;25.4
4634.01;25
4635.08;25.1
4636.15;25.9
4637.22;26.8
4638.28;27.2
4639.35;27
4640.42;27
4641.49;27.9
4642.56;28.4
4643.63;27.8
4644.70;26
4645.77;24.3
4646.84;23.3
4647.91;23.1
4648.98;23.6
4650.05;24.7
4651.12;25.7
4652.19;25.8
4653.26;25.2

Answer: -1.8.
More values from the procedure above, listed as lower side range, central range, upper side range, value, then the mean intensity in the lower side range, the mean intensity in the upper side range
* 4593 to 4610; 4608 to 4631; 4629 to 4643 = -1.7 Angstrom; 26.6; 26.3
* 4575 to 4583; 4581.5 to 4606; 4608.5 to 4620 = 0.8 Angstrom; 24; 28.9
